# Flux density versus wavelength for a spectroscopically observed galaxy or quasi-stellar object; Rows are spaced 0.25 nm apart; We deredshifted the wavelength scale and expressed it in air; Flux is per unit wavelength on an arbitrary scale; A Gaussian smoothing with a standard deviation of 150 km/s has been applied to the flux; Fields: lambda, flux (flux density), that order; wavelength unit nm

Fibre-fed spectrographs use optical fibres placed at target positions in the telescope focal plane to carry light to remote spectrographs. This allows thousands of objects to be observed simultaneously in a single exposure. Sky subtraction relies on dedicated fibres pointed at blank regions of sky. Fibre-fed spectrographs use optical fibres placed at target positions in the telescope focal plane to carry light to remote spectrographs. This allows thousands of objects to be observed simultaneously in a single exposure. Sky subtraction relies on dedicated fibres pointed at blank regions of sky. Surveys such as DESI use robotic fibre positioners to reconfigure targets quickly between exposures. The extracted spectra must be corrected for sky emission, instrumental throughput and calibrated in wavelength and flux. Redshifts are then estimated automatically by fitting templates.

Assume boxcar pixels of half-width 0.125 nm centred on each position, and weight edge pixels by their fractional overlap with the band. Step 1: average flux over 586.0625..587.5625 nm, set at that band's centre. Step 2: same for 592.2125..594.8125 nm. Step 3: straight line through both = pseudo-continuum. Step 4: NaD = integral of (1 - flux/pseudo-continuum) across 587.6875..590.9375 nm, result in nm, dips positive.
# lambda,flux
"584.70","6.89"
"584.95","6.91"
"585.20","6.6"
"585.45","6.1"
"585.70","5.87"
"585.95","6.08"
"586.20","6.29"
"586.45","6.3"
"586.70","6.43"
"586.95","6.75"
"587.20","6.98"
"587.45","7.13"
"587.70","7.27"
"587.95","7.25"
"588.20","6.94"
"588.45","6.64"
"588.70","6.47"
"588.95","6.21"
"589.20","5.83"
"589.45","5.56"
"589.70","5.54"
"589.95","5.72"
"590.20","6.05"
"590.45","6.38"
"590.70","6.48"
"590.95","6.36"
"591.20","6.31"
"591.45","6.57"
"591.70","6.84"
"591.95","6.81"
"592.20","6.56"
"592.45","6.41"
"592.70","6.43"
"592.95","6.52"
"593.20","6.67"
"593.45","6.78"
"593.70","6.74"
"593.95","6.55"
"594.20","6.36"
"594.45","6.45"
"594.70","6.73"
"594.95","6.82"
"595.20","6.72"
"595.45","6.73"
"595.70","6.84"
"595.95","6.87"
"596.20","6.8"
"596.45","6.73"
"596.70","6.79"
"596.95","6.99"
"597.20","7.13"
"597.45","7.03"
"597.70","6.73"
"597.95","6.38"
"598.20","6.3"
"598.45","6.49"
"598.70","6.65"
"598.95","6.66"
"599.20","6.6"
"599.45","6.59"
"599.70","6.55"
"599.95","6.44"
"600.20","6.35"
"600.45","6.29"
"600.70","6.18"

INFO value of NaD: 0.15 nm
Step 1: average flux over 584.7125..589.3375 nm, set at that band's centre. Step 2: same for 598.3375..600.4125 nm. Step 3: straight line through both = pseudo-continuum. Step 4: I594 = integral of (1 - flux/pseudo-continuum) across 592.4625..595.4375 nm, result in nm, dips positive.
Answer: -0.030 nm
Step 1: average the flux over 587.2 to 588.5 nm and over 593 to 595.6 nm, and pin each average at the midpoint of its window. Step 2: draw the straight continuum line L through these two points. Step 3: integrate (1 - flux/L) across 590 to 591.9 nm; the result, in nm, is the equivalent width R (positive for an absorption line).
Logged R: 0.125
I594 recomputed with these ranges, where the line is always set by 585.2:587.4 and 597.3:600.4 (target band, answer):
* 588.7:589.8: 0.096 nm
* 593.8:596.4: -0.071 nm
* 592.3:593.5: -0.012 nm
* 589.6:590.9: 0.077 nm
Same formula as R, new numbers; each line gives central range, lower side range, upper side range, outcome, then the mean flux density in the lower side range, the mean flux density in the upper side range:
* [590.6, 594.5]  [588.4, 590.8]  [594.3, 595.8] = -0.088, 6.07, 6.71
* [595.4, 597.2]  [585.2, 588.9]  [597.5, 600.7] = -0.089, 6.6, 6.5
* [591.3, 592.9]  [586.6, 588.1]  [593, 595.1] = 0.033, 6.98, 6.63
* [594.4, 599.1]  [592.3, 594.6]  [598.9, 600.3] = -0.140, 6.55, 6.53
